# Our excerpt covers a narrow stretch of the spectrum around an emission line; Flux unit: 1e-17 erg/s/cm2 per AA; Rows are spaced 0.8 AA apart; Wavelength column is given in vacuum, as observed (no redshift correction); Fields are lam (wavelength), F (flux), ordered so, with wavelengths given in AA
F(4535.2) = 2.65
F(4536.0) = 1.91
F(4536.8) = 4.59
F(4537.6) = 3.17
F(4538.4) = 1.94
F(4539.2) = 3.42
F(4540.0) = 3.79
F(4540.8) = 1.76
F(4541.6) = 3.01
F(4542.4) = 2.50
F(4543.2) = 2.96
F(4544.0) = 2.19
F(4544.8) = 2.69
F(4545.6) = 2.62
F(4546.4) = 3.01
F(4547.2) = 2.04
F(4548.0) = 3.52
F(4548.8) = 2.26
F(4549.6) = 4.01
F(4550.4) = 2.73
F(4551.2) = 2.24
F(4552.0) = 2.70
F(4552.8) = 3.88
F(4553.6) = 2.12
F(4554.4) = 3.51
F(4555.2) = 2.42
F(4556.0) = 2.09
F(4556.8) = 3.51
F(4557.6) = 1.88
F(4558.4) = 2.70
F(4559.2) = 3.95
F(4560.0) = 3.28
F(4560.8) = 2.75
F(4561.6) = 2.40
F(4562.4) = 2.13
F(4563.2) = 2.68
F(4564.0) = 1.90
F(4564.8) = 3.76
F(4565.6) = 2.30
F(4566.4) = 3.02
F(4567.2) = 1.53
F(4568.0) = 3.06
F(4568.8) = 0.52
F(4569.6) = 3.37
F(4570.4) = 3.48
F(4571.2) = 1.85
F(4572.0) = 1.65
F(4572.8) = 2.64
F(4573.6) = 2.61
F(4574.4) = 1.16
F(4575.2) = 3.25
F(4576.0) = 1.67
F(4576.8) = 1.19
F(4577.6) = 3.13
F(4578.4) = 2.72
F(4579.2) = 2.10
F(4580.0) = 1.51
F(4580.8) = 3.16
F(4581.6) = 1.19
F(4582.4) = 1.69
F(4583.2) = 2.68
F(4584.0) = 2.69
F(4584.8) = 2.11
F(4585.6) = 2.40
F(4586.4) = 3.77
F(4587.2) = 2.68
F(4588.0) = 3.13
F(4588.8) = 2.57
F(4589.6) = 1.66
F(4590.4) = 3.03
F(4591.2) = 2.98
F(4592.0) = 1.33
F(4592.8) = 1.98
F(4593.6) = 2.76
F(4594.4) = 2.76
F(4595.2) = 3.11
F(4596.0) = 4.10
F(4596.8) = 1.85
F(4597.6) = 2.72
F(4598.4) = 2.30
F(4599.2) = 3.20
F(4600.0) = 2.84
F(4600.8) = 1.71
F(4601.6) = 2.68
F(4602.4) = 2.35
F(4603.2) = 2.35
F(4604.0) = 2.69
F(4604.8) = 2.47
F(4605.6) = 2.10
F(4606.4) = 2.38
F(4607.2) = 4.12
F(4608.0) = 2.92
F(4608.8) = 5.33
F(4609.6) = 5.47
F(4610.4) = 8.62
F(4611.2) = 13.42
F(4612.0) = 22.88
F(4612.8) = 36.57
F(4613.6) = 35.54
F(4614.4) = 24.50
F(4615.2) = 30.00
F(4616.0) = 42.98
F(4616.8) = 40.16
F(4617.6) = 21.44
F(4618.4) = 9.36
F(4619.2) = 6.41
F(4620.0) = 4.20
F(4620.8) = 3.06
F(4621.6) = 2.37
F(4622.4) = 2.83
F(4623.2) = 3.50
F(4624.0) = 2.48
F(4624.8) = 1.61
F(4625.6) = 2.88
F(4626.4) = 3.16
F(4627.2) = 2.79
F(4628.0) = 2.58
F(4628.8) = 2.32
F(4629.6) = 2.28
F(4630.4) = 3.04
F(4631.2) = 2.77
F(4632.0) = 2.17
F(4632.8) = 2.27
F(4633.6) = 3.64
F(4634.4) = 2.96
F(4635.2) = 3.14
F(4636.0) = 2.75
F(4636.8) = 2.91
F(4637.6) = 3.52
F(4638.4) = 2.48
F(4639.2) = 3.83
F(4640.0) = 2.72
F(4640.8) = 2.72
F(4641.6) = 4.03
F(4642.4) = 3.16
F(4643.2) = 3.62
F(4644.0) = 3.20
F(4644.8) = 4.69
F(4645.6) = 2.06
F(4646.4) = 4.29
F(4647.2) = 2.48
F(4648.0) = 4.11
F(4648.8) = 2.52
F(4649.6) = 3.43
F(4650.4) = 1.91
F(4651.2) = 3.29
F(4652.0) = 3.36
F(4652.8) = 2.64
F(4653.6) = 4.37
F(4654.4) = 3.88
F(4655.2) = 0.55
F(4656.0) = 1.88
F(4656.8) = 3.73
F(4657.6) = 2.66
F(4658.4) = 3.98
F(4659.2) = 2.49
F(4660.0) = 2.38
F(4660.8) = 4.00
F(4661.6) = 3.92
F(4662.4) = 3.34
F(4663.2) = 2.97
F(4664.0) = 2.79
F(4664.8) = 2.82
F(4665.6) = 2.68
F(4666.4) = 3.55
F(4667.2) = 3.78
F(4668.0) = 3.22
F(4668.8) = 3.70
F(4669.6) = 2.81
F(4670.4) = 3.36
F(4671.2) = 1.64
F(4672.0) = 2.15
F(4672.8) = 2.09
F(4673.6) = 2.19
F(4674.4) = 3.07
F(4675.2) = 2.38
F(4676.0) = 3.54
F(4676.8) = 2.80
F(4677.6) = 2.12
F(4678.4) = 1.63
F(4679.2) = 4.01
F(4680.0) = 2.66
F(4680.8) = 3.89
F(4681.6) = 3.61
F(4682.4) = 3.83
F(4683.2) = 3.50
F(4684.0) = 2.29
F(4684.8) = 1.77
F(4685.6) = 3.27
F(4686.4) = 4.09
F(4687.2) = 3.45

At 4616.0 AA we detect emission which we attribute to [O II]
